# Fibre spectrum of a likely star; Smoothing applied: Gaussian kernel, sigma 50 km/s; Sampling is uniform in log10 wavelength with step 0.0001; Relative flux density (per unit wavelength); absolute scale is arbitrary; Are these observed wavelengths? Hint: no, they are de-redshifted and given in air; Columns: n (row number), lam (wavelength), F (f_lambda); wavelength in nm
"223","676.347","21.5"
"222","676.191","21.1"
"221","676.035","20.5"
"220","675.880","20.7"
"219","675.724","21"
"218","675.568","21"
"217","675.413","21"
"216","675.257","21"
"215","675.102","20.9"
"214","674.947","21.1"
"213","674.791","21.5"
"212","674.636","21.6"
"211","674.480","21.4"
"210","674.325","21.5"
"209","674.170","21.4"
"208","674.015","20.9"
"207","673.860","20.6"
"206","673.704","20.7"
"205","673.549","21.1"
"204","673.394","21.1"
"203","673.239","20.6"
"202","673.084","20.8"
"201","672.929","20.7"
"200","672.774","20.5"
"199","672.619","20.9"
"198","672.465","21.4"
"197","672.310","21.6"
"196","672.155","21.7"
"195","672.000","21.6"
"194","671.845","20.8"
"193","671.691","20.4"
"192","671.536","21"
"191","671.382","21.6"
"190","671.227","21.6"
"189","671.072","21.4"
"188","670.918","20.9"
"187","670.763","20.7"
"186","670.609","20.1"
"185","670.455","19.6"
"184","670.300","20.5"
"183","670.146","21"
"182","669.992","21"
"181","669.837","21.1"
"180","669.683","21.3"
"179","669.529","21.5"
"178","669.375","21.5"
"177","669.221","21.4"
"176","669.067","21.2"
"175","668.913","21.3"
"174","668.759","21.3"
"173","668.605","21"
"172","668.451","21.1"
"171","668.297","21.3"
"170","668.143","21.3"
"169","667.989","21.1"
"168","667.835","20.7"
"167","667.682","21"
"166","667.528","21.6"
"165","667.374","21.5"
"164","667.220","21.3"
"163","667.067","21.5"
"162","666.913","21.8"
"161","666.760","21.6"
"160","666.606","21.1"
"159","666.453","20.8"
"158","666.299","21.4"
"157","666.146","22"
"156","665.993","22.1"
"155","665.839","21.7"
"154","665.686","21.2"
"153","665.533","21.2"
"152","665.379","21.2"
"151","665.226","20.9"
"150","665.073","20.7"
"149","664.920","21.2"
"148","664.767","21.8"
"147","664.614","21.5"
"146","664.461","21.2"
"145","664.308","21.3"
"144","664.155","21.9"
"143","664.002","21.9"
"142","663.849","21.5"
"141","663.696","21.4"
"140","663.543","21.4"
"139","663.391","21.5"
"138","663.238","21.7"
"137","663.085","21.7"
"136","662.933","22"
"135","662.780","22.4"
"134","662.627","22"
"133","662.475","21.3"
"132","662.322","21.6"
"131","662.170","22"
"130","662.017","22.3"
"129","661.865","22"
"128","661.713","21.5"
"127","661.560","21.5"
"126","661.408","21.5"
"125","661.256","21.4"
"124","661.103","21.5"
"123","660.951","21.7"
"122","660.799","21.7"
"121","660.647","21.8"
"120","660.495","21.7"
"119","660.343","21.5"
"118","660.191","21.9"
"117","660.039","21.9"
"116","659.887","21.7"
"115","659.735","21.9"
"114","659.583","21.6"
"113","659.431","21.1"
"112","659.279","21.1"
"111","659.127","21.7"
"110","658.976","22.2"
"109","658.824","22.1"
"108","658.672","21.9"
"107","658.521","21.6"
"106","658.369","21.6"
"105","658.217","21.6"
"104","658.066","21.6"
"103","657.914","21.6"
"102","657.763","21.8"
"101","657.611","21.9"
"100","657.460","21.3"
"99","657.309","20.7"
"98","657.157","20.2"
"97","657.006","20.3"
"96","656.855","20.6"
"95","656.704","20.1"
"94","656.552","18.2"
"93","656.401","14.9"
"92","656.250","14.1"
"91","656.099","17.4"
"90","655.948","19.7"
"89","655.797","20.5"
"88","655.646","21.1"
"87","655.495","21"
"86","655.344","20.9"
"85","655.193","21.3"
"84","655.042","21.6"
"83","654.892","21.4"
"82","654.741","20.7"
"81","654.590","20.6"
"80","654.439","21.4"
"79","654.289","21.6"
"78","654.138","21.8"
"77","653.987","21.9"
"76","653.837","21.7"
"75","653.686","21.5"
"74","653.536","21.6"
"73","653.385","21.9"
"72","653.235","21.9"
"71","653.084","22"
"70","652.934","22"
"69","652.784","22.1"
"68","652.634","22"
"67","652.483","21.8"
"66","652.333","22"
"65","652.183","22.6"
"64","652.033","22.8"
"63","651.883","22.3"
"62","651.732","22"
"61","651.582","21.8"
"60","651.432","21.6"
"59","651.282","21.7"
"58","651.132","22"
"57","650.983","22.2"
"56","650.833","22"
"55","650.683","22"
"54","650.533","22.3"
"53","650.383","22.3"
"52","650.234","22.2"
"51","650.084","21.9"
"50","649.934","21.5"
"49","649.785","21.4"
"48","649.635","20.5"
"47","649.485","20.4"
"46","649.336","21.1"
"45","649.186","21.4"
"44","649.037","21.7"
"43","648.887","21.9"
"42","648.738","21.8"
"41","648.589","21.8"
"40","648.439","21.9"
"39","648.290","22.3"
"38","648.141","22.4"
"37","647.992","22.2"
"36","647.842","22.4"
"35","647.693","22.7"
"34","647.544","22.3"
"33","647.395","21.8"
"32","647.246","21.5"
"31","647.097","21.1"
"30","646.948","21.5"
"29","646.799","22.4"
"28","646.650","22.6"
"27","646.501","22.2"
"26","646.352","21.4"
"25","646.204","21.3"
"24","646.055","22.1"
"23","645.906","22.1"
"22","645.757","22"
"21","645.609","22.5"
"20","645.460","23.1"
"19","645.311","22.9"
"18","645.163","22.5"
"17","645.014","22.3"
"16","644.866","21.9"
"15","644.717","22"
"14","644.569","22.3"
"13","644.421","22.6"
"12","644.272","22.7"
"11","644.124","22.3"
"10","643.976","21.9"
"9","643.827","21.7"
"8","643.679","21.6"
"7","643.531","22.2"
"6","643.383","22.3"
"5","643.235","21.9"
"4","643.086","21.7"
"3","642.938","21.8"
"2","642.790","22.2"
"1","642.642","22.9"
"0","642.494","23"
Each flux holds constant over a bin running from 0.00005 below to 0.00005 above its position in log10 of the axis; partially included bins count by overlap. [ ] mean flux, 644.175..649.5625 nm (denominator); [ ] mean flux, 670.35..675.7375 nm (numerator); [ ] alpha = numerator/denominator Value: 0.95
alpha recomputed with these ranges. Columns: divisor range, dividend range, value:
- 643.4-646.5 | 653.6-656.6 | 0.91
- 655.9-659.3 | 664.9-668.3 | 1.05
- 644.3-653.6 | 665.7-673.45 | 0.96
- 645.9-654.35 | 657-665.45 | 0.99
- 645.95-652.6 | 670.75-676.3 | 0.96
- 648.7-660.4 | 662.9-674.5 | 1.00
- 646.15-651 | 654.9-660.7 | 0.95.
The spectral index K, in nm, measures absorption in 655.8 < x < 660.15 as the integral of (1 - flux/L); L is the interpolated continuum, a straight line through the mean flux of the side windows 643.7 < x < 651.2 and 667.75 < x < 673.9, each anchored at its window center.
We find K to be 0.19 nm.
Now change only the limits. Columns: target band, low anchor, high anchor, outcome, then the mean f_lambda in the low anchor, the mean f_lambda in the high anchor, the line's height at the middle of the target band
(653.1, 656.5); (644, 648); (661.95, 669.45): 0.213 nm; 22.2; 21.5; 21.9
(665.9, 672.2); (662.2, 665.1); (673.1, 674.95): 0.047 nm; 21.6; 21.1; 21.3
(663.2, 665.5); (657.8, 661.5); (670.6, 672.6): 0.008 nm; 21.7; 21.2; 21.5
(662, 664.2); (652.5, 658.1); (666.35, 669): -0.073 nm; 20.7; 21.2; 21.1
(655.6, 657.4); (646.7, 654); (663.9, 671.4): 0.223 nm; 21.9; 21.2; 21.7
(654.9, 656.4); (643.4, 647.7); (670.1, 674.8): 0.147 nm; 22.1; 21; 21.7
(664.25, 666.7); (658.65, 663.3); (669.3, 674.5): 0.012 nm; 21.7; 21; 21.4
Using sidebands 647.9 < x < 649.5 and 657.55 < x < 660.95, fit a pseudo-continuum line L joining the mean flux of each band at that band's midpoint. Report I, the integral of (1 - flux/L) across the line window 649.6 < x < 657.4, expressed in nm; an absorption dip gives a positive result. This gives 0.227 nm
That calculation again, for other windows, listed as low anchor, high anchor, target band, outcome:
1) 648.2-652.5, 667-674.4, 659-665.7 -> -0.06 nm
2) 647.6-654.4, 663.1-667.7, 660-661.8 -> 0.00 nm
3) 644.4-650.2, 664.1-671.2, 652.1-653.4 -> -0.02 nm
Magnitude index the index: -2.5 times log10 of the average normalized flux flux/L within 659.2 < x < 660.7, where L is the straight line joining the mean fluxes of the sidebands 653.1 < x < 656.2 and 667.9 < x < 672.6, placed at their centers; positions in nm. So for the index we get -0.03 mag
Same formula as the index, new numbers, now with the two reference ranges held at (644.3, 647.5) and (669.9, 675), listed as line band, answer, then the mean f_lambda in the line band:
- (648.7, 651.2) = 0.01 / 21.7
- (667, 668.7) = 0.00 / 21.2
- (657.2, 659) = 0.00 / 21.6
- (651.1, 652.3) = -0.01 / 22.1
